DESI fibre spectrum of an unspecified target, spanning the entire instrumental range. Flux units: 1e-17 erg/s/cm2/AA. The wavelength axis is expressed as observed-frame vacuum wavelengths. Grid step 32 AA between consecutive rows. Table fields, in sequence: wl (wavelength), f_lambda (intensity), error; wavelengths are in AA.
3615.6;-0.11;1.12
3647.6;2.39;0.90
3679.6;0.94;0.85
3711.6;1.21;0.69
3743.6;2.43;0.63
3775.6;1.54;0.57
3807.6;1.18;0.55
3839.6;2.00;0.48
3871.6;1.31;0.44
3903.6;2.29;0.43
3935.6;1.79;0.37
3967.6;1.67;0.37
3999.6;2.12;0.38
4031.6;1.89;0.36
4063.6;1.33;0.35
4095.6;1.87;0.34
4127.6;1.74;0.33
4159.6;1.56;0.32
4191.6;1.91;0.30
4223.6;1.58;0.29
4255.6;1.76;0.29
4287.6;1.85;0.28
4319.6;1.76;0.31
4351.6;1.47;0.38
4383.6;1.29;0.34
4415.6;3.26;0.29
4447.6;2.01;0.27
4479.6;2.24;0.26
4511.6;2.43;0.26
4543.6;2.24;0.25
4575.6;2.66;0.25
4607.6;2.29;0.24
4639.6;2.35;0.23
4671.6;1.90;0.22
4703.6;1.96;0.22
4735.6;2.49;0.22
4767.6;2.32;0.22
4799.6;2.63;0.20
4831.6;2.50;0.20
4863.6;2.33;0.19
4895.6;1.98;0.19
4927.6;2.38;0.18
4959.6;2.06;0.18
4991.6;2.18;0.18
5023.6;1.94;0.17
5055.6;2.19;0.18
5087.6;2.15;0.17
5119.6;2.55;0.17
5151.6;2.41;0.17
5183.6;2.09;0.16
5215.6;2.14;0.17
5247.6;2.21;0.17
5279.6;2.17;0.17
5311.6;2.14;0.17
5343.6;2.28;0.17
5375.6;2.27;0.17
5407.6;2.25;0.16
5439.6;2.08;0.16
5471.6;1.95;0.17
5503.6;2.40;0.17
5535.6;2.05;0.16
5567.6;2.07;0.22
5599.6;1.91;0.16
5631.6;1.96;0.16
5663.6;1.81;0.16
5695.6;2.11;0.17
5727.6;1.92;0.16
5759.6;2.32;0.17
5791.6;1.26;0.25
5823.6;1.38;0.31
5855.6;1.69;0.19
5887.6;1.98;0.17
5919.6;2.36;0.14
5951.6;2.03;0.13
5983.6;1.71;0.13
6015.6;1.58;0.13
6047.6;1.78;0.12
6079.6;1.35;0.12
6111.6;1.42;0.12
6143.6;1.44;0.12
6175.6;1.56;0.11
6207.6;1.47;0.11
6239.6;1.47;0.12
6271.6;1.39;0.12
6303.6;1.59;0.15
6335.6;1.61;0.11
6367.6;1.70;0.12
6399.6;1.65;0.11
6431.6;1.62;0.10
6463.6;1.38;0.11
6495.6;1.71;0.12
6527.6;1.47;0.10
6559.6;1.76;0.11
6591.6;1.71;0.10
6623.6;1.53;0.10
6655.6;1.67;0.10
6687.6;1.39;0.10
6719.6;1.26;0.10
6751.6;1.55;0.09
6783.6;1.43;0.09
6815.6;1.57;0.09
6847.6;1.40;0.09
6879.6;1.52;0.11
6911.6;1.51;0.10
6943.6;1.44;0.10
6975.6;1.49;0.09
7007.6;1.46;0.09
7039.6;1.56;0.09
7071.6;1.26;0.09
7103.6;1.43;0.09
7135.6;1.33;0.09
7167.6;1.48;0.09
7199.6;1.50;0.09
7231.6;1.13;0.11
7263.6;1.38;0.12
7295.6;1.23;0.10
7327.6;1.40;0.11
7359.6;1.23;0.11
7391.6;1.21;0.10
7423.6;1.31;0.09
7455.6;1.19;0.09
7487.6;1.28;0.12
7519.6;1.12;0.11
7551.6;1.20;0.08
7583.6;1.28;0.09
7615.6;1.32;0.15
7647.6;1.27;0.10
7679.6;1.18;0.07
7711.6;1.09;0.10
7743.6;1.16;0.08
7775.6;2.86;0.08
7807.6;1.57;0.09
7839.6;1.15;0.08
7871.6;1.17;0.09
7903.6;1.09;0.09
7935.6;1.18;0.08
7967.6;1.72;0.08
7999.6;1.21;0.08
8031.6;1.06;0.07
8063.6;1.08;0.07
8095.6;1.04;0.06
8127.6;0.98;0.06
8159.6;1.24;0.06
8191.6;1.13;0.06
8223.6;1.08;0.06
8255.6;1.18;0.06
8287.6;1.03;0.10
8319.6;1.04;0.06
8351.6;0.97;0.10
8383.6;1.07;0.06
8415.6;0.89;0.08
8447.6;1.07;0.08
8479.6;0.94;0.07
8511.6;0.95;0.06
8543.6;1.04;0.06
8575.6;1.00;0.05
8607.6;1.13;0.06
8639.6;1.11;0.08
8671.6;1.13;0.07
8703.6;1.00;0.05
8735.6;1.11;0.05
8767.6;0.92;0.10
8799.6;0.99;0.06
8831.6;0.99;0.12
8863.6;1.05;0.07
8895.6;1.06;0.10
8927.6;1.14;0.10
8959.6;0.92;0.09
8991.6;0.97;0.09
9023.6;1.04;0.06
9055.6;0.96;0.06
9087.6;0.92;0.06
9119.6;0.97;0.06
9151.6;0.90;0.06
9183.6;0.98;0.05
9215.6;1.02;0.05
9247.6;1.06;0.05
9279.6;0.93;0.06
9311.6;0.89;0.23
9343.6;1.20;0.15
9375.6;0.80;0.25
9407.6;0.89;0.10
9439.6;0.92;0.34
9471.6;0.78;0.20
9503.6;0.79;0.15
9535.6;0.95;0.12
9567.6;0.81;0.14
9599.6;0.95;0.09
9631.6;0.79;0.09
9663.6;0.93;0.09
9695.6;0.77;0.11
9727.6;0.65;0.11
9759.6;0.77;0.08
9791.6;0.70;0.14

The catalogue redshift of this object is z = 0.185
